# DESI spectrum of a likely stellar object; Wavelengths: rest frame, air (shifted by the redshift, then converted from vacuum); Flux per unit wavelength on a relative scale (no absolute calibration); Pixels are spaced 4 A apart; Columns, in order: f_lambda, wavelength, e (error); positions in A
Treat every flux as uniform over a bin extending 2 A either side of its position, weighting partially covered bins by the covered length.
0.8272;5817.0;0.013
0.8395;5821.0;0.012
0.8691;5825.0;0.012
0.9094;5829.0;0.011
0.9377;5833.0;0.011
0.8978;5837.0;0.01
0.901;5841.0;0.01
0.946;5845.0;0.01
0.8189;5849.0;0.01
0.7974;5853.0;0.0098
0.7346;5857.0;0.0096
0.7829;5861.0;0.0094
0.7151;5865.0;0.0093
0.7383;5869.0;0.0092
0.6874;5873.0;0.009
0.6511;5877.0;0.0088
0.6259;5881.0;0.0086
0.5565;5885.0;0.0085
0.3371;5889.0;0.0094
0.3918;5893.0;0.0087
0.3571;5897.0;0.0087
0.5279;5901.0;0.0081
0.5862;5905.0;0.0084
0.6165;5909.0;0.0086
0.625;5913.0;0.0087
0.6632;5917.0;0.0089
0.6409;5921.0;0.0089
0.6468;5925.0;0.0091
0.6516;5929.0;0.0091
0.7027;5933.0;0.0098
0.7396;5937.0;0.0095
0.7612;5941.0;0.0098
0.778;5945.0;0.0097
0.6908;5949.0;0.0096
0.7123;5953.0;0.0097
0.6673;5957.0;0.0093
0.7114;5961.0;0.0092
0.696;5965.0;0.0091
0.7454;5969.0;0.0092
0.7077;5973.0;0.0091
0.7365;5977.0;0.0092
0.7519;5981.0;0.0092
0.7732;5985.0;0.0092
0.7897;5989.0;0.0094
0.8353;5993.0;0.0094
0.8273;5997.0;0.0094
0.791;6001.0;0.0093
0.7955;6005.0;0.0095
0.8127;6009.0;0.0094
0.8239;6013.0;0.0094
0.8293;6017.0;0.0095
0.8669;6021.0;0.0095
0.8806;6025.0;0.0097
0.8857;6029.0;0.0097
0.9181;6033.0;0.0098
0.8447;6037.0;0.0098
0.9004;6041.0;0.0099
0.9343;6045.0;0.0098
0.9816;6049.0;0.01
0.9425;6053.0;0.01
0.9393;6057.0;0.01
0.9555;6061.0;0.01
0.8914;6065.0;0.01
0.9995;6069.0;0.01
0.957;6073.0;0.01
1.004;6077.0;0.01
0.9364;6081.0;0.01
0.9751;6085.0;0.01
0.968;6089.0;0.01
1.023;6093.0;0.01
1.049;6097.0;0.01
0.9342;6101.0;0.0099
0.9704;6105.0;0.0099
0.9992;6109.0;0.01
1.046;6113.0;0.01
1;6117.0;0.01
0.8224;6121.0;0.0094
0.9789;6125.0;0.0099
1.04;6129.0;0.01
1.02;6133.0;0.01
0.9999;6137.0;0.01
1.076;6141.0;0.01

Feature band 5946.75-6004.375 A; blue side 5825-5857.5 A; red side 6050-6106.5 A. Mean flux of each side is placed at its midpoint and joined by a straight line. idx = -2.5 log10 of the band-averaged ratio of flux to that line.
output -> 0.24 mag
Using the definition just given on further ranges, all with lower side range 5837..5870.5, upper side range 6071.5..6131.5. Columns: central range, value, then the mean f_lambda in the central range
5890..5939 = 0.401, 0.59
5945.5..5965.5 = 0.246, 0.702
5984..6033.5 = 0.107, 0.832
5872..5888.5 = 0.350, 0.6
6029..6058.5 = 0.025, 0.92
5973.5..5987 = 0.197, 0.749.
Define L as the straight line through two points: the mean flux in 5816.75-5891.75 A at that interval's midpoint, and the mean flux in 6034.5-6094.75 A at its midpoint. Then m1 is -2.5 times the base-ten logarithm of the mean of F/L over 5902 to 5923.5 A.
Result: 0.29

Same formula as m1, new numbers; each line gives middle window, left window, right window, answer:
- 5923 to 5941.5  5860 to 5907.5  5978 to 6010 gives -0.04 mag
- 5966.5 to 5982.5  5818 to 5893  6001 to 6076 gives 0.16 mag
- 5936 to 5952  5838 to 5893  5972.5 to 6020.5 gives 0.03 mag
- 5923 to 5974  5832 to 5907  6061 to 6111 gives 0.11 mag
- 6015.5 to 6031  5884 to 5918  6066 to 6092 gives -0.05 mag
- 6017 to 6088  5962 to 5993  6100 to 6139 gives -0.07 mag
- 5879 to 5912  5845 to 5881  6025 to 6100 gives 0.47 mag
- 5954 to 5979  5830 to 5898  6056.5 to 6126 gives 0.16 mag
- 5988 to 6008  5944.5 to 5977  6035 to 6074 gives -0.01 mag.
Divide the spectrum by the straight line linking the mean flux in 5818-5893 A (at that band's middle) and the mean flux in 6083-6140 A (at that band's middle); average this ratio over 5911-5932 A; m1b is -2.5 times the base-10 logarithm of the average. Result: 0.25 mag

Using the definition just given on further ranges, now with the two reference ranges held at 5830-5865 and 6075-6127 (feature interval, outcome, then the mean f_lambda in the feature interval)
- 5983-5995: 0.152 mag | 0.799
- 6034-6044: 0.074 mag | 0.883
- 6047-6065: 0.007 mag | 0.948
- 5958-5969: 0.268 mag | 0.708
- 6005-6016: 0.144 mag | 0.815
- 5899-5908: 0.478 mag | 0.564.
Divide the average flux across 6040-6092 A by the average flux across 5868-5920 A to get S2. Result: 1.7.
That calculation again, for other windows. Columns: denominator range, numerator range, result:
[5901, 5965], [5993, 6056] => 1.29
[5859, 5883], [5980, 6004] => 1.14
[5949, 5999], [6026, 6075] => 1.25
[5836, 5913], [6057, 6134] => 1.47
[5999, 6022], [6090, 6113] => 1.22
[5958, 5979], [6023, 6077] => 1.29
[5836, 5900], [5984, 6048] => 1.25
